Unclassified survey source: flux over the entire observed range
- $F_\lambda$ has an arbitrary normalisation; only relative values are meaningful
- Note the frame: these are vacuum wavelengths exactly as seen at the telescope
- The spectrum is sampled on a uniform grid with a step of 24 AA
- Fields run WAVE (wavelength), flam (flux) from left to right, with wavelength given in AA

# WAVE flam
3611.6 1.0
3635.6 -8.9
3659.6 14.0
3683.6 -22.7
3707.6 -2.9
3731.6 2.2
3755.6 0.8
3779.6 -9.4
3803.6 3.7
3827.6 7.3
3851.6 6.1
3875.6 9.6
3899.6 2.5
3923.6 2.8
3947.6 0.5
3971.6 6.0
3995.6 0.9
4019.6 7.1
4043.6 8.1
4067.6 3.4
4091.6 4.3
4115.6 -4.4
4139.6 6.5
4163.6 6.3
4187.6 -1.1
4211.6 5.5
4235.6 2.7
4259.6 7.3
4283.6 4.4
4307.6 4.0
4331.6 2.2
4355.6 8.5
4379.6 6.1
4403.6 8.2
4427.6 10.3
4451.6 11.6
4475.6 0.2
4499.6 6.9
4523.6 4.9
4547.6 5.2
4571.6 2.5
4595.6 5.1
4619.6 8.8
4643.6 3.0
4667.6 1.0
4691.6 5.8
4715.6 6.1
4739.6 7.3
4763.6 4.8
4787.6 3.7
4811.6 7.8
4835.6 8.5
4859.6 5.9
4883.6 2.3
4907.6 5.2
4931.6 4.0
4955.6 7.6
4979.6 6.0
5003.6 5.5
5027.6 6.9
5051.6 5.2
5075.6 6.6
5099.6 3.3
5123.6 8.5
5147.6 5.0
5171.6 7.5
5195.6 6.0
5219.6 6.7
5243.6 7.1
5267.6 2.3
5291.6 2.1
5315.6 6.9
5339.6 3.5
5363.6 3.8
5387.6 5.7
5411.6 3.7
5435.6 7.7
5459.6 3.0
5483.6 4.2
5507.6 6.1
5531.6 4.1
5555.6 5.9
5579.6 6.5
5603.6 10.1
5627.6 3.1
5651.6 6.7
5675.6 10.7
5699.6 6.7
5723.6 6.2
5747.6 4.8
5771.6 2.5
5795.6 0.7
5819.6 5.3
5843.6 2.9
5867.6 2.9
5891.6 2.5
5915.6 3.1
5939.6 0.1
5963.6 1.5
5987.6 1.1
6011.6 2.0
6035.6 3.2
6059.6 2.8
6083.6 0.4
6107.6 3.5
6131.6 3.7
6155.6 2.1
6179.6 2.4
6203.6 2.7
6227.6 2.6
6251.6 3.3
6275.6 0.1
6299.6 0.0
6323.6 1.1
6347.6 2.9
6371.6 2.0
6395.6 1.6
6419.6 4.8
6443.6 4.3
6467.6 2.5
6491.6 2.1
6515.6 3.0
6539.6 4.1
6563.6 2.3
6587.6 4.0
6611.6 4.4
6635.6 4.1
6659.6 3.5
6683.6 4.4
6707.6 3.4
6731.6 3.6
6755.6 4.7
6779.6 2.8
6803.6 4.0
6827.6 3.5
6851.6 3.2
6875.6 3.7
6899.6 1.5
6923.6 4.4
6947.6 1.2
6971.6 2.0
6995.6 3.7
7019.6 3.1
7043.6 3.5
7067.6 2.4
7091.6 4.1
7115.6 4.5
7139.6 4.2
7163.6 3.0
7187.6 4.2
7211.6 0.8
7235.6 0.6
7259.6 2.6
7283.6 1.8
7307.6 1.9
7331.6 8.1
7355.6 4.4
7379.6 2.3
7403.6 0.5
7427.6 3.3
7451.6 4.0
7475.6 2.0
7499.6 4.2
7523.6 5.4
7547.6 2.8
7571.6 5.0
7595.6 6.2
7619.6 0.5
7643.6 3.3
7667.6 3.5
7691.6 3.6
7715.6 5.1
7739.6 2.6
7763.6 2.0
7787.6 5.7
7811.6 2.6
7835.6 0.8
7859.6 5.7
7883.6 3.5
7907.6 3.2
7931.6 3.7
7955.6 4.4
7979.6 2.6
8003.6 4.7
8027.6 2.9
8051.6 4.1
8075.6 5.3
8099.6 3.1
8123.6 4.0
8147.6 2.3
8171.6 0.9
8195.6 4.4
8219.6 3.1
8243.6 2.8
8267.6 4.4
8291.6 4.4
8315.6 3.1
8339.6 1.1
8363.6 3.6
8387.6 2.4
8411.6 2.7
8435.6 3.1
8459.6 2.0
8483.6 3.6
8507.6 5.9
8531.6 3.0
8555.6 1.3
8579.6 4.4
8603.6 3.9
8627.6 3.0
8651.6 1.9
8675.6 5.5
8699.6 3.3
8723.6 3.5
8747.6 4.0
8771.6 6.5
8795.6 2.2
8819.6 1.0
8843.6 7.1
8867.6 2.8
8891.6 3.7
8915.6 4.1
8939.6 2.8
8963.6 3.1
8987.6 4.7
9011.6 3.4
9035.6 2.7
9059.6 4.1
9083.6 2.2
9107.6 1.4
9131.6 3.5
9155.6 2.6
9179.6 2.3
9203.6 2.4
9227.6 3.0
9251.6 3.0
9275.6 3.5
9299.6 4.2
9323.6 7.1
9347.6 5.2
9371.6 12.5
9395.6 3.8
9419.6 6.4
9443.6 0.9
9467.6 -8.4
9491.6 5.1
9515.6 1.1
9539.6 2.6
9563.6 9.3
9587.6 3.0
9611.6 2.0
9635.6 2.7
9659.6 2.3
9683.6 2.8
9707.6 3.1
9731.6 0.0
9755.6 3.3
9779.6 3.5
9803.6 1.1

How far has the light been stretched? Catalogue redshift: 0.118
